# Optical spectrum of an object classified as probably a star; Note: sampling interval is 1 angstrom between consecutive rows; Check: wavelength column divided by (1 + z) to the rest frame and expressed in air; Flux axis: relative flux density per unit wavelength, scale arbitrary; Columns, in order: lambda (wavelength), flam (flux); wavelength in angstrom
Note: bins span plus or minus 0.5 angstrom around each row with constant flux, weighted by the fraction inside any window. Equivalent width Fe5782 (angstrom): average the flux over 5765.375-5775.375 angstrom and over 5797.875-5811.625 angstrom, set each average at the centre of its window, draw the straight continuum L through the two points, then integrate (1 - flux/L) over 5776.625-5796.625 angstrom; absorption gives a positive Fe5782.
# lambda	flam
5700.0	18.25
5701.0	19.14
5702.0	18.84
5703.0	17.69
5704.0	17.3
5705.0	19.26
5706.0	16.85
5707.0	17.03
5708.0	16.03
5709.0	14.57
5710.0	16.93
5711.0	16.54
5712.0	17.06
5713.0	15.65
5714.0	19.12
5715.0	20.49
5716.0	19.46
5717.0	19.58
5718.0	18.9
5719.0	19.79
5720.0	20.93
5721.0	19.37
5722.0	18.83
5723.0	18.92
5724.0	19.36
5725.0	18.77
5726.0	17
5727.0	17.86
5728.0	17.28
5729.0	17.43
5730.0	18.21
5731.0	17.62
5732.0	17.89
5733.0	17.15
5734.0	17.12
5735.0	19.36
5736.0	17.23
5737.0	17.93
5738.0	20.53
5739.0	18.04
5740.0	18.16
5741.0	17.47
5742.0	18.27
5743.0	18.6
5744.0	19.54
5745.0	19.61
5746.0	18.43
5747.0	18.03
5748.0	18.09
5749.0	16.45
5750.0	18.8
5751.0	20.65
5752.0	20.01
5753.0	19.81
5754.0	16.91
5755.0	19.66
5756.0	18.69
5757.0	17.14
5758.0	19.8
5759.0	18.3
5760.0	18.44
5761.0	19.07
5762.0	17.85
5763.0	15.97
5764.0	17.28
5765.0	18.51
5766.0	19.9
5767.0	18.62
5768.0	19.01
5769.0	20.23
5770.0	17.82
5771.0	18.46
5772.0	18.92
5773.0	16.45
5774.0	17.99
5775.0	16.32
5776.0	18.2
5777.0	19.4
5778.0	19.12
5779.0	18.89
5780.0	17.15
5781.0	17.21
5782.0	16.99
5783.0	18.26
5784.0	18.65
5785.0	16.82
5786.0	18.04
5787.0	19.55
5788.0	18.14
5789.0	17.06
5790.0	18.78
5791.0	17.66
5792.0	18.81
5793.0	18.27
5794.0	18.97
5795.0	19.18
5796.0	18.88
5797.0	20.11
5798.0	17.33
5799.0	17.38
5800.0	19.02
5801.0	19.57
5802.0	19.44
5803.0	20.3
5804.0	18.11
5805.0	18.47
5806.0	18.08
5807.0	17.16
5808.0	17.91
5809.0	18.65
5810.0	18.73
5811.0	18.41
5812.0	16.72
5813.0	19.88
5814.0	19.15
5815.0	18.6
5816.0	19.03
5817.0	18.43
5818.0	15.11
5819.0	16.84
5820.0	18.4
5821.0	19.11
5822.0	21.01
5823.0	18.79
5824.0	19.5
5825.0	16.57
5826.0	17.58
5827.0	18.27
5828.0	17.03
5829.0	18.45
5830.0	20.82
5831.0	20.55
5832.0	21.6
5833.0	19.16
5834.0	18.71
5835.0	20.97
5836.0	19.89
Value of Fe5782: 0.2 angstrom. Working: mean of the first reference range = 18.4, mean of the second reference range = 18.5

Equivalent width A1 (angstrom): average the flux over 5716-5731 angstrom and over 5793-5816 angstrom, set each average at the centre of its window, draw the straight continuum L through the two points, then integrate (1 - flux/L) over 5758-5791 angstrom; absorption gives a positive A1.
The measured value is 0.9 angstrom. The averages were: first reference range 18.7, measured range 18.2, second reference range 18.6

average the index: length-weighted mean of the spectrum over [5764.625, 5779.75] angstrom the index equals 18.5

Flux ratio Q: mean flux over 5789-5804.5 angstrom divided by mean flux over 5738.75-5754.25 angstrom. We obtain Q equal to 1.0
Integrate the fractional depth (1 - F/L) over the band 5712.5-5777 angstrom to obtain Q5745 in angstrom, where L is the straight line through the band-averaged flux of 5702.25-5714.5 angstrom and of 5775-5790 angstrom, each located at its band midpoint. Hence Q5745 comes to -3.41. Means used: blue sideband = 17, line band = 18.5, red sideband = 18.1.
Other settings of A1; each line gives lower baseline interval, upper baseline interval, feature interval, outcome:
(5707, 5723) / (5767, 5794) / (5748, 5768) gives -0.36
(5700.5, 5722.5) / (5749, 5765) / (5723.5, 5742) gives 0.28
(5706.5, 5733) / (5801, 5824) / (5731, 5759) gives -0.42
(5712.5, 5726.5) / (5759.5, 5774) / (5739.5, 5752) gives 0.04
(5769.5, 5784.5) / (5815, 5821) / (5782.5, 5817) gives -1.22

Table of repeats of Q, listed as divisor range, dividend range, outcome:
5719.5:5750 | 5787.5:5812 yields 1.01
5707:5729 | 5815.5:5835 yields 1.03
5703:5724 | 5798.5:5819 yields 1.01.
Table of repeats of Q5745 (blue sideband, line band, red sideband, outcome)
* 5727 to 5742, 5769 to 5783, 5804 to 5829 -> 0.07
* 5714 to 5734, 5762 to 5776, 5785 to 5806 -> 0.38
